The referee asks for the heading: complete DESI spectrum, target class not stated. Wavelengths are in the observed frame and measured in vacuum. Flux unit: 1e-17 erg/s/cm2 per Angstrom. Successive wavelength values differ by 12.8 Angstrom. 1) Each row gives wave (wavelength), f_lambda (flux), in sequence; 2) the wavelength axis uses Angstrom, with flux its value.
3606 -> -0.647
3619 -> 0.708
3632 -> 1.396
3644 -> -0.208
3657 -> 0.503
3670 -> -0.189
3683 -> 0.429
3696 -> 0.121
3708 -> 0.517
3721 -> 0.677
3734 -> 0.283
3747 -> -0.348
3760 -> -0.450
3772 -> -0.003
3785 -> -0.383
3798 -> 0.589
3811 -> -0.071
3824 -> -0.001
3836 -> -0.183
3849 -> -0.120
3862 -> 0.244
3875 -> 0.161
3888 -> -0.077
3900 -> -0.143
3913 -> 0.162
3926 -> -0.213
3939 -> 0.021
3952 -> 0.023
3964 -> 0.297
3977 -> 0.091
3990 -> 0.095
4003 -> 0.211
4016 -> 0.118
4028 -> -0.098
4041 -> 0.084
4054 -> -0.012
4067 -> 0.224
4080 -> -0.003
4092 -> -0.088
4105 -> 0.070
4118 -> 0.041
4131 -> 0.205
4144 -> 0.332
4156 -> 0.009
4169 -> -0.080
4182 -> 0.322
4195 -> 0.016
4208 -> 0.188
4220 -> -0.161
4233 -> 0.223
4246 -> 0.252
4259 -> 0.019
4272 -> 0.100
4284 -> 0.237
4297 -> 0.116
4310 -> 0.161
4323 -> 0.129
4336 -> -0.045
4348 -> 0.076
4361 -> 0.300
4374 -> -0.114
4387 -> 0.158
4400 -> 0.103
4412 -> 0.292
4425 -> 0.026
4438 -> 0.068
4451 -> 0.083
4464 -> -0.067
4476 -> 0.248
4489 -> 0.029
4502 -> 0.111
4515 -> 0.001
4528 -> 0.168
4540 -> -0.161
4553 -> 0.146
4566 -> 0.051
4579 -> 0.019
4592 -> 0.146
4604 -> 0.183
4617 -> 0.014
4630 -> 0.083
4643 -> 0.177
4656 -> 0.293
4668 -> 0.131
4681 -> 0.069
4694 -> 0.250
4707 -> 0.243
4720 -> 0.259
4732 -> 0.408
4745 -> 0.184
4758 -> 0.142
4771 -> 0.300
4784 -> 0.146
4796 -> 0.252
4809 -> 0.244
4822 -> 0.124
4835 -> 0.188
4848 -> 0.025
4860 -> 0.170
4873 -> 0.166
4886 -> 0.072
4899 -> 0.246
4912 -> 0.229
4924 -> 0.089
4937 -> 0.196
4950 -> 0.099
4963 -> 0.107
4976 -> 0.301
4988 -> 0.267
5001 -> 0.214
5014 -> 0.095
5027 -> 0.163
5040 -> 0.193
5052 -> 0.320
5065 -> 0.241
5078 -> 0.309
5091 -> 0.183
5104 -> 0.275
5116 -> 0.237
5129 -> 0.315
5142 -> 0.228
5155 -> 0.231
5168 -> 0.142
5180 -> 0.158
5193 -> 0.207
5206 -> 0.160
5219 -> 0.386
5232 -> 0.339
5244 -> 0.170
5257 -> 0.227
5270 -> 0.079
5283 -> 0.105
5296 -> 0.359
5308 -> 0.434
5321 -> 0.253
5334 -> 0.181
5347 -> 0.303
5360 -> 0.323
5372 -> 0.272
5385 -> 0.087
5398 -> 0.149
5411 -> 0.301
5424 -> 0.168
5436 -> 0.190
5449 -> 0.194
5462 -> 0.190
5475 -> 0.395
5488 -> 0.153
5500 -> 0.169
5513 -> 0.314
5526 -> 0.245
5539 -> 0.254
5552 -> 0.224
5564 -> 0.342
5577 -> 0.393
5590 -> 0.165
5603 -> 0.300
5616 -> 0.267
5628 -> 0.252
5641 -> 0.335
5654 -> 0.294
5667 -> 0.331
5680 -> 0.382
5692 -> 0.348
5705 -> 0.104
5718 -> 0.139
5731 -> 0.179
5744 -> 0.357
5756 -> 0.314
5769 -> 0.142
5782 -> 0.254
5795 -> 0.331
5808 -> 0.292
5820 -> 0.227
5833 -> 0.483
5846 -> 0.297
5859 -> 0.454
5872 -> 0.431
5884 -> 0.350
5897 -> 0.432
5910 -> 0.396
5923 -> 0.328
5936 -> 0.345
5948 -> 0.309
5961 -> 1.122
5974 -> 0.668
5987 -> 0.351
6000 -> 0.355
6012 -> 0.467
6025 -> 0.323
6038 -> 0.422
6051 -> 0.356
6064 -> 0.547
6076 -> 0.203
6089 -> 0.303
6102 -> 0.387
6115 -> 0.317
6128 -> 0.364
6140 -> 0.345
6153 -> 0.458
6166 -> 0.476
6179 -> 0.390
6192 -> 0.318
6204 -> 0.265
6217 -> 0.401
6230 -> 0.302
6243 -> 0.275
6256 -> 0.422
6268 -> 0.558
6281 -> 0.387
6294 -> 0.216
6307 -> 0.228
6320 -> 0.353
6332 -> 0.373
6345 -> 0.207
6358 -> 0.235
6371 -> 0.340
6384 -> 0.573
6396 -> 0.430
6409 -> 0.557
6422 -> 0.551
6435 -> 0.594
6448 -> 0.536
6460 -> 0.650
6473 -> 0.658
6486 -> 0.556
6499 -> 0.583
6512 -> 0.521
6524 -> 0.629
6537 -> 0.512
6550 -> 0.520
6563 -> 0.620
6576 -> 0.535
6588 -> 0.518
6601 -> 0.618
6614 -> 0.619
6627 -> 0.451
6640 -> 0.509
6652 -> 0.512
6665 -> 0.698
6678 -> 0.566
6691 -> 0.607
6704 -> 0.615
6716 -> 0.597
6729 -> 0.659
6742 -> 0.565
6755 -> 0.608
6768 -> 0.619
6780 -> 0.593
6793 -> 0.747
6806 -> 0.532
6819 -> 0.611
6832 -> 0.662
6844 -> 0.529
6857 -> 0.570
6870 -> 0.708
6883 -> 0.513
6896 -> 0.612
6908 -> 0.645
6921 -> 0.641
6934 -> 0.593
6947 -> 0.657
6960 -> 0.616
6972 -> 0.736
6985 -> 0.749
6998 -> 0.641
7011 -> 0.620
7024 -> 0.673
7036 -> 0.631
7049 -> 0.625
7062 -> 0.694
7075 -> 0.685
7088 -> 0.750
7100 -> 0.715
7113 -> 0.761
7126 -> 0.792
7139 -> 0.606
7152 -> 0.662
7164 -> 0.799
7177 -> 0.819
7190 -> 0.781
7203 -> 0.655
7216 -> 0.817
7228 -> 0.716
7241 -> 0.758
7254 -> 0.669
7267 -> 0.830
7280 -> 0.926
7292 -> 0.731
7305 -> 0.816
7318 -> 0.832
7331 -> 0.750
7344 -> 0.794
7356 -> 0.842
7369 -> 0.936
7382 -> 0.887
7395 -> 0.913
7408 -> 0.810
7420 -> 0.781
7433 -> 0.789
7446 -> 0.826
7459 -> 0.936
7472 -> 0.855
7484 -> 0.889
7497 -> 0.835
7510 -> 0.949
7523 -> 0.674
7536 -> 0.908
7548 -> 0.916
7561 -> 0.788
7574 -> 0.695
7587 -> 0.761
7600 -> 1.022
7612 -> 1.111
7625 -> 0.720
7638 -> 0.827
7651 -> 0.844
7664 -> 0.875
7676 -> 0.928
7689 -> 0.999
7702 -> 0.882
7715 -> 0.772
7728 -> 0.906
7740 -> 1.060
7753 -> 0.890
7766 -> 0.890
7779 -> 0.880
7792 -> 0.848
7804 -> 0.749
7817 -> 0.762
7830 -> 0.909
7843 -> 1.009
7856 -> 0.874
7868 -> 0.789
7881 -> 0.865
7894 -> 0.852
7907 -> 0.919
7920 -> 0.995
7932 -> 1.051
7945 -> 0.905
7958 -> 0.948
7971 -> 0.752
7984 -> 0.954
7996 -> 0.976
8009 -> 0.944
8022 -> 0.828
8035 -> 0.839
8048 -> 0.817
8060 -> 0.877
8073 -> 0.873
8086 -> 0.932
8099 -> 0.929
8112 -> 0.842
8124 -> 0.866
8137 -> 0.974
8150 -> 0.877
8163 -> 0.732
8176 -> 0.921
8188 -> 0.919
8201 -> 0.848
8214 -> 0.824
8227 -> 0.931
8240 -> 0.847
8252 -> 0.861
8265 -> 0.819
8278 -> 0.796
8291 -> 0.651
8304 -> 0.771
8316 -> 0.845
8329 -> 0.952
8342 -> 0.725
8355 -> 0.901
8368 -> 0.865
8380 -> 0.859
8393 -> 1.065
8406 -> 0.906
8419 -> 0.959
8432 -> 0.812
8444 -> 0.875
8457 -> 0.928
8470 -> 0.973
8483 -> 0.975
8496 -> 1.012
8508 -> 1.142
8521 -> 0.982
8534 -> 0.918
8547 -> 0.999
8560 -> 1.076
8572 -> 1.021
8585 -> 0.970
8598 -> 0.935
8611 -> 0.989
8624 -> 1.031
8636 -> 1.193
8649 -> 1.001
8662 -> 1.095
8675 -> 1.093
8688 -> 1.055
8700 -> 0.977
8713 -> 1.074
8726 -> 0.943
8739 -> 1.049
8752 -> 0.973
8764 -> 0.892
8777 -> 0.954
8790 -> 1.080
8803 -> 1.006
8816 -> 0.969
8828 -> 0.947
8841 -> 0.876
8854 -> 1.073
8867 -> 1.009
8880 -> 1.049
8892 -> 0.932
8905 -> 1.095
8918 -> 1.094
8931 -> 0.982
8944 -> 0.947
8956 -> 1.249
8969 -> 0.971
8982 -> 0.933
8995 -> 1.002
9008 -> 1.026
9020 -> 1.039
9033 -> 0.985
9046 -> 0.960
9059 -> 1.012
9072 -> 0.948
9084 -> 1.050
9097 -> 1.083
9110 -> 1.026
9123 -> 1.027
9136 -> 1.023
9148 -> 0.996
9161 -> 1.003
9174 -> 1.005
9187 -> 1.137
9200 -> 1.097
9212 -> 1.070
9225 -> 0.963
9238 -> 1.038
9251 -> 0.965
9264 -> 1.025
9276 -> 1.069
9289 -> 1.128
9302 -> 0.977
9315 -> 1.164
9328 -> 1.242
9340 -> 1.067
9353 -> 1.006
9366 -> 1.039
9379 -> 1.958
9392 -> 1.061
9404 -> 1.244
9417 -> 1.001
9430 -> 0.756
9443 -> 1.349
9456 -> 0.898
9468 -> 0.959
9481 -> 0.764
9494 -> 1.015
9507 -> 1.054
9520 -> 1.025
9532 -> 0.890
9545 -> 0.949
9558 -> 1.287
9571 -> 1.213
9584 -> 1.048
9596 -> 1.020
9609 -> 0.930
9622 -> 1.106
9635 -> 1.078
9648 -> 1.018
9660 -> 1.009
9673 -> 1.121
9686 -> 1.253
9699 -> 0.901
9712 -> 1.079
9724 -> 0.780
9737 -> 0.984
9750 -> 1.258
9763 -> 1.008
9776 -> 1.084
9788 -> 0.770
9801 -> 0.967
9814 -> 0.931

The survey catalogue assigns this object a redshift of 0.601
